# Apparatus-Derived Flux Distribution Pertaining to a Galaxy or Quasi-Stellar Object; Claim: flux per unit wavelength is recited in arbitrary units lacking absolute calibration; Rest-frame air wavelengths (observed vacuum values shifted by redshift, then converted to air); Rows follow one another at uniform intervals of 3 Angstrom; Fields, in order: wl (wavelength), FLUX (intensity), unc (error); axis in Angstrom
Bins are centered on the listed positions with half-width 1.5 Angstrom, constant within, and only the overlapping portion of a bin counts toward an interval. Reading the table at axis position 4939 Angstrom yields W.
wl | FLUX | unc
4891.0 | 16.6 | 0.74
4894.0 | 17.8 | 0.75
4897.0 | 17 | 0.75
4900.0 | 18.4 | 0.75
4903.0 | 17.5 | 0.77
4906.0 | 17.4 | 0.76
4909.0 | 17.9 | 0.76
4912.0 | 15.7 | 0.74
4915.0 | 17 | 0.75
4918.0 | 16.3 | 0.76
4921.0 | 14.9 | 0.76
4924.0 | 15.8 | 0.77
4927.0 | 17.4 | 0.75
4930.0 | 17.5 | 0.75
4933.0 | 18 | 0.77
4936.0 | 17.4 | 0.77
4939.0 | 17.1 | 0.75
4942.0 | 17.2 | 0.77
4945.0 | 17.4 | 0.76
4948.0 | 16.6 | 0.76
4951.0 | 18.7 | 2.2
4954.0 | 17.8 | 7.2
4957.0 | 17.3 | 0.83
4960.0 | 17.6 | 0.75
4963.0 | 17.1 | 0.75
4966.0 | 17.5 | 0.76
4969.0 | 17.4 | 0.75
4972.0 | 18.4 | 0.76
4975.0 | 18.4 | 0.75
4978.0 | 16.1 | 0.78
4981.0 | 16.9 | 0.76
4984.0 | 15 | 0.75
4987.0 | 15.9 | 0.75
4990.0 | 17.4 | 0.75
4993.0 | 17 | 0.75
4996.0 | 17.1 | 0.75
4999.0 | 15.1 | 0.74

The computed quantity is 17.1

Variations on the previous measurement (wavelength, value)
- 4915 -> 17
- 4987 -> 15.9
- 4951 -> 18.7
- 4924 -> 15.8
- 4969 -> 17.4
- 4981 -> 16.9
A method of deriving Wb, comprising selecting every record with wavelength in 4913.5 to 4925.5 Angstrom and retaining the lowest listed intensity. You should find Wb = 14.9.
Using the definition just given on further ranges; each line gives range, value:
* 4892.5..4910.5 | 17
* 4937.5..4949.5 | 16.6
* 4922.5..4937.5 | 15.8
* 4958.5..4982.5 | 16.1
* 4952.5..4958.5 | 17.3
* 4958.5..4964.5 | 17.1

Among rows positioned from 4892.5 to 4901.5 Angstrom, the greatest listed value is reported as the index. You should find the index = 18.4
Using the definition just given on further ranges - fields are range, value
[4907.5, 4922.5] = 17.9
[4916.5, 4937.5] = 18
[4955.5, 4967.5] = 17.6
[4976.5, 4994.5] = 17.4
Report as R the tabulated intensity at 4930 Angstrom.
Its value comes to 17.5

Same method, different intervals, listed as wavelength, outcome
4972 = 18.4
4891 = 16.6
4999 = 15.1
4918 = 16.3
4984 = 15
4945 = 17.4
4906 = 17.4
